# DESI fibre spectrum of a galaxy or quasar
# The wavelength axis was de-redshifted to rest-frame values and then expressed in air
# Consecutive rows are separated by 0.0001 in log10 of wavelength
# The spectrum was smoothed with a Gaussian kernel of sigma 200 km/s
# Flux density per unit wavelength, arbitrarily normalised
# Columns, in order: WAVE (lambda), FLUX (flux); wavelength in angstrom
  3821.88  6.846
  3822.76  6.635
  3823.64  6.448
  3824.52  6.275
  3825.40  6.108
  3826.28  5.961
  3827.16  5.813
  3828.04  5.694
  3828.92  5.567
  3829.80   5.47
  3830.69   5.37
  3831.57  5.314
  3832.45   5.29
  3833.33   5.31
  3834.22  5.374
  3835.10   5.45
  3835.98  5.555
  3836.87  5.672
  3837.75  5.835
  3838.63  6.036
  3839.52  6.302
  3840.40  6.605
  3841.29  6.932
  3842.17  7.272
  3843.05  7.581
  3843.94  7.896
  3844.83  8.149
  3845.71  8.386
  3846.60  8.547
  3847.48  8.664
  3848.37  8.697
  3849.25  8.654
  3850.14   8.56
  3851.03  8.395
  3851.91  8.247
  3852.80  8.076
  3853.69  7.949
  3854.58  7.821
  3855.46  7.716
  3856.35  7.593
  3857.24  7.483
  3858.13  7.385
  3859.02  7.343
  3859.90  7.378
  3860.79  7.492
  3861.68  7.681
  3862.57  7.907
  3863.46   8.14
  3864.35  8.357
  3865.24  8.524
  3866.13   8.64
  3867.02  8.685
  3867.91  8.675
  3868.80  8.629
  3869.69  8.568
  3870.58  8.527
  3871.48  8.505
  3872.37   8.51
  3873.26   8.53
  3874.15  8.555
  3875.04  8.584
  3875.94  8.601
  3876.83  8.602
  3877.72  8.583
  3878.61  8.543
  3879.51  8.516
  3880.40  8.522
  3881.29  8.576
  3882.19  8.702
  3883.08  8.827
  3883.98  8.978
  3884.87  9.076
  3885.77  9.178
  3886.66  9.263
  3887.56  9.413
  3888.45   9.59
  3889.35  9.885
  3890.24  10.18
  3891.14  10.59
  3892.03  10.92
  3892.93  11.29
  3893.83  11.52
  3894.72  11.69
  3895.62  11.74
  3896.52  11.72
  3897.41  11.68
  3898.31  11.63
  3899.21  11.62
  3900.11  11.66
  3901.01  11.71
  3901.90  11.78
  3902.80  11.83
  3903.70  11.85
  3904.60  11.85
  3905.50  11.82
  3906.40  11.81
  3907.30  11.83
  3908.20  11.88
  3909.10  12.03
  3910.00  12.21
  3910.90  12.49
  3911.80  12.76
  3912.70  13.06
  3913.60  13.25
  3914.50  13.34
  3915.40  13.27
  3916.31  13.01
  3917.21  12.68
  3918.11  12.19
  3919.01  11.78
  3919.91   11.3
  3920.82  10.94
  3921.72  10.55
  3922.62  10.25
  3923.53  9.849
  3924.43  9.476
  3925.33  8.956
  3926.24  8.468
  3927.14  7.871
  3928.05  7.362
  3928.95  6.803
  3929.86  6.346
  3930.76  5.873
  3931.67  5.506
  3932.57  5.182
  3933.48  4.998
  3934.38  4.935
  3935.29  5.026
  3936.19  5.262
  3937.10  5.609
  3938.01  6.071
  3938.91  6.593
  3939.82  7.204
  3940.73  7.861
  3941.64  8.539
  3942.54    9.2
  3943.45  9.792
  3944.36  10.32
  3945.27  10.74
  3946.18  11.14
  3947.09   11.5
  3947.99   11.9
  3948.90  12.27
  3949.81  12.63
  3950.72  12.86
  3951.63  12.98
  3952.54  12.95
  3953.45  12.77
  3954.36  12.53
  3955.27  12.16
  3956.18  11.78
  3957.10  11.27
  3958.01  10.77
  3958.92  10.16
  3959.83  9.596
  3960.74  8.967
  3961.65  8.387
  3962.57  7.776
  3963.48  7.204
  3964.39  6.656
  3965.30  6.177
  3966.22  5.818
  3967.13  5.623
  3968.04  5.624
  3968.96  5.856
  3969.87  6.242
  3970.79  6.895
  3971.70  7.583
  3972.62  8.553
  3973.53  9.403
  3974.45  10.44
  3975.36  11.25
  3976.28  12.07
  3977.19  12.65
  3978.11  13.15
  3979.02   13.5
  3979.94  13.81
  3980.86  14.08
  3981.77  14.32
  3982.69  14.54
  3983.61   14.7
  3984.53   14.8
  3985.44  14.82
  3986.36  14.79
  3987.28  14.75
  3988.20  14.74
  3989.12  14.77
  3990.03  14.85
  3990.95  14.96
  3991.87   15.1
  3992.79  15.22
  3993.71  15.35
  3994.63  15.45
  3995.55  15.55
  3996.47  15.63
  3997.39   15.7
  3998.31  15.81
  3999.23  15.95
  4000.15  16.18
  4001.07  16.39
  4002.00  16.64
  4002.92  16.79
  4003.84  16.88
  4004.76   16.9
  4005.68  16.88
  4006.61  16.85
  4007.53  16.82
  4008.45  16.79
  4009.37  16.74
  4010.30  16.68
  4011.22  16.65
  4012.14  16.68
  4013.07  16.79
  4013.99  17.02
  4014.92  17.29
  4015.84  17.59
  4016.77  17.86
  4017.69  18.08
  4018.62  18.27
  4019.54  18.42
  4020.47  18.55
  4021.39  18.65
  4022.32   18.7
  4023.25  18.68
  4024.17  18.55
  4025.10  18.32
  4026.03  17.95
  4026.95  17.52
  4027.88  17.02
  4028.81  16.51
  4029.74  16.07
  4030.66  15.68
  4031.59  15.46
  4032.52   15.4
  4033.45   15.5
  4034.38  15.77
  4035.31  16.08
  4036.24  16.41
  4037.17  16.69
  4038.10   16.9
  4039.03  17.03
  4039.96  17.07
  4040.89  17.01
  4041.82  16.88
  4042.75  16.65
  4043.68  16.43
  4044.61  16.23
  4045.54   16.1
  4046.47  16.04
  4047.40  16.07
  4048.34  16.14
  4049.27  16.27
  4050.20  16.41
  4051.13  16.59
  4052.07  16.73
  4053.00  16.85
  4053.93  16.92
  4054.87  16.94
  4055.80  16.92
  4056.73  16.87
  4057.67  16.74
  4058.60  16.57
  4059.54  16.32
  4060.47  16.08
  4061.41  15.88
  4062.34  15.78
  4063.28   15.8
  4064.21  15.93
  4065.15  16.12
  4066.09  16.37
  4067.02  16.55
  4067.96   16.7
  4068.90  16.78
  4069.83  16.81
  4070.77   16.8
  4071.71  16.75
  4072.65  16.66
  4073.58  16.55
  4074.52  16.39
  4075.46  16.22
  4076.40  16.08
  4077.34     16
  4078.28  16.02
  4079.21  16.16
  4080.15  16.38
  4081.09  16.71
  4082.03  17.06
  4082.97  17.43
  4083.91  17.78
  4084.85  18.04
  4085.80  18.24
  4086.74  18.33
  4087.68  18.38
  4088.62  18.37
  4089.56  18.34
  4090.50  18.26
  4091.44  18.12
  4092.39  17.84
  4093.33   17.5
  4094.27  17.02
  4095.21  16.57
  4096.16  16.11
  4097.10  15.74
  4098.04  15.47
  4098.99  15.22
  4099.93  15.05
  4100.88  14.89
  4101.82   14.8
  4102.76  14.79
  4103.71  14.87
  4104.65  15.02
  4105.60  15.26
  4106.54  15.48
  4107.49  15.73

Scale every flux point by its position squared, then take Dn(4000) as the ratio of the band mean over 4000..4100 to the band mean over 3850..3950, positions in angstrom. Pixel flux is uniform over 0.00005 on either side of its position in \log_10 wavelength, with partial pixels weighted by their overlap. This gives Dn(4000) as 1.92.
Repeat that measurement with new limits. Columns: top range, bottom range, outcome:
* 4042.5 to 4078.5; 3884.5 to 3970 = 1.77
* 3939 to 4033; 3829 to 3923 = 1.55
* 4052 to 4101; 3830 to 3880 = 2.45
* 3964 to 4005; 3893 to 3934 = 1.25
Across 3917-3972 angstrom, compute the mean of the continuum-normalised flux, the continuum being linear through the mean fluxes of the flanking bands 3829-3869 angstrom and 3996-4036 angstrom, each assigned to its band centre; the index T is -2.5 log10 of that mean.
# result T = 0.39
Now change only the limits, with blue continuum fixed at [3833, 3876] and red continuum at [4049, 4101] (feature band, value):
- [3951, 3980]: 0.25 mag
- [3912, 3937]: 0.15 mag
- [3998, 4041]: -0.18 mag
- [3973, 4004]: -0.10 mag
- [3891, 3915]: -0.23 mag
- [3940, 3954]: 0.04 mag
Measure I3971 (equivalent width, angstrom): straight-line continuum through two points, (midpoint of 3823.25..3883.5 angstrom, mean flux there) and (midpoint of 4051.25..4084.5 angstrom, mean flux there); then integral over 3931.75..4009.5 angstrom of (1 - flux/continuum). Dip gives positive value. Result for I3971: 6.2 angstrom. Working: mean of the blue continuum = 7.51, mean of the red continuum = 16.5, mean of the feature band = 11.6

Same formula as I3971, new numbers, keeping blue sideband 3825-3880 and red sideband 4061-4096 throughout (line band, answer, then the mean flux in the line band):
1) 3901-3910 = -2.0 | 11.9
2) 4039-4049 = -0.6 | 16.5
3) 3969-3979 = 2.2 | 9.83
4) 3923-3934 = 3.5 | 7.23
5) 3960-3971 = 4.8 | 6.84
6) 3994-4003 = -1.6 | 16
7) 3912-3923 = -2.1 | 12.2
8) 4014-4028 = -3.4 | 18.1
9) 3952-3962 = 0.6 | 11.1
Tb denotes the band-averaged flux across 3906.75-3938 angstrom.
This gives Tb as 9.55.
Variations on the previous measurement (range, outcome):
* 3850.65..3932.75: 9.7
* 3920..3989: 9.77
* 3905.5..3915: 12.4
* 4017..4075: 16.8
